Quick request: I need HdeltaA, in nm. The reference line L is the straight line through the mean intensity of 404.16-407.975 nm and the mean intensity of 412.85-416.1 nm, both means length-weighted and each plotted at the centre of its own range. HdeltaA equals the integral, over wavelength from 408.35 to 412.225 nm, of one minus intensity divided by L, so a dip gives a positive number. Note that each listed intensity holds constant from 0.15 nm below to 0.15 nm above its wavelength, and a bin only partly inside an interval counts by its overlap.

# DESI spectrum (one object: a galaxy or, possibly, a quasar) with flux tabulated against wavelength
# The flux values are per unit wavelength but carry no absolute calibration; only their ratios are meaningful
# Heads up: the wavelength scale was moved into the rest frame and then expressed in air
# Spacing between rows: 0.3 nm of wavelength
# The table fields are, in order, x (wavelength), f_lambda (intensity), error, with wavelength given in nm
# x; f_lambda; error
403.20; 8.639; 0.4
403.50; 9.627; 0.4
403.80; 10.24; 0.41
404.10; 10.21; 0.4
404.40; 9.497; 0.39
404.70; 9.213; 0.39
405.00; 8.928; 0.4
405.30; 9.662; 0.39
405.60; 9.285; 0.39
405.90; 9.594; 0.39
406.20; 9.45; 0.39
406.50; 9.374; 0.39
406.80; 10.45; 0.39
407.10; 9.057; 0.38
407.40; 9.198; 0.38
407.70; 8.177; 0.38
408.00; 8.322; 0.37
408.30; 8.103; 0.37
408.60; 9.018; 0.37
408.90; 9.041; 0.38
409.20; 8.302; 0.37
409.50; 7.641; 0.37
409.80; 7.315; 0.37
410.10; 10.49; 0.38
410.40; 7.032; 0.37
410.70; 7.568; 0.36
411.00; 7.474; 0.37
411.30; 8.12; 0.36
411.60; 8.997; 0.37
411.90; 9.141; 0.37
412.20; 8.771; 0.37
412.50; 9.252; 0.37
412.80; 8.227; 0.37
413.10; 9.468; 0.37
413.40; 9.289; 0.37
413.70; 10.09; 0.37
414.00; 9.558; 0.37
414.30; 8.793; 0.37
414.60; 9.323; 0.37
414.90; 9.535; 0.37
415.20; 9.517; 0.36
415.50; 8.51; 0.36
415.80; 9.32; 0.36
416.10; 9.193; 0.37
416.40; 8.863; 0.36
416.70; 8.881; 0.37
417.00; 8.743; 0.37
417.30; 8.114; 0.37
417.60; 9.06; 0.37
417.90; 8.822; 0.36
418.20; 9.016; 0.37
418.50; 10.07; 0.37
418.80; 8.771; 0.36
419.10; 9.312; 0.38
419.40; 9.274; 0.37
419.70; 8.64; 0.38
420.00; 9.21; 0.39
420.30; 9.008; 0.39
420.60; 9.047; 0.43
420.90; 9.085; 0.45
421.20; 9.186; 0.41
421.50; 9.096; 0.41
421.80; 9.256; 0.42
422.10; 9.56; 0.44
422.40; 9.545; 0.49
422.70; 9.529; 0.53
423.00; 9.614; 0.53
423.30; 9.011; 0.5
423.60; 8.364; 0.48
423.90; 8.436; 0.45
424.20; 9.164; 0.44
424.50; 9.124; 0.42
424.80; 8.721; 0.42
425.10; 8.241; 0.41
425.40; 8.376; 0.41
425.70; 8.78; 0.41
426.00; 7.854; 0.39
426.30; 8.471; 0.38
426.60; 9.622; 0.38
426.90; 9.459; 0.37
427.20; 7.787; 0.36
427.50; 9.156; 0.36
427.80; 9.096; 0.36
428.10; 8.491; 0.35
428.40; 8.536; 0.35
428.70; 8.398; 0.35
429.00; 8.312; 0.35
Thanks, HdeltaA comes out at 0.39 nm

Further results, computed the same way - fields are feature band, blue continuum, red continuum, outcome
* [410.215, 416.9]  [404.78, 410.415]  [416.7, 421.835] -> 0.08 nm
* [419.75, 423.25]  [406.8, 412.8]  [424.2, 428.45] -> -0.24 nm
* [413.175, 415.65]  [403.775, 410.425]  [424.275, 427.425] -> -0.12 nm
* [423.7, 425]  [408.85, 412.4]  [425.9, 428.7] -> -0.03 nm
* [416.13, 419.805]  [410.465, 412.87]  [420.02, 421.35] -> -0.04 nm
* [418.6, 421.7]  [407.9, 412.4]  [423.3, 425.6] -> -0.18 nm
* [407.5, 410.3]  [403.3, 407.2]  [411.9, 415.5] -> 0.28 nm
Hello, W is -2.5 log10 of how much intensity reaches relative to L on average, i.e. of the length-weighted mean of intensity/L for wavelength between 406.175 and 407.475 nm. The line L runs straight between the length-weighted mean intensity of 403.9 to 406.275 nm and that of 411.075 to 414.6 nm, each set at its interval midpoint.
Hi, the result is -0.02 mag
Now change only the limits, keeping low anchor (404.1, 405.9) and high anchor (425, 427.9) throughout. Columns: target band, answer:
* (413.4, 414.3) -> -0.05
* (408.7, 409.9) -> 0.14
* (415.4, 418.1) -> 0.02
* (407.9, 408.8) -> 0.10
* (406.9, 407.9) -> 0.06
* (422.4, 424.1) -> -0.03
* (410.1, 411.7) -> 0.15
